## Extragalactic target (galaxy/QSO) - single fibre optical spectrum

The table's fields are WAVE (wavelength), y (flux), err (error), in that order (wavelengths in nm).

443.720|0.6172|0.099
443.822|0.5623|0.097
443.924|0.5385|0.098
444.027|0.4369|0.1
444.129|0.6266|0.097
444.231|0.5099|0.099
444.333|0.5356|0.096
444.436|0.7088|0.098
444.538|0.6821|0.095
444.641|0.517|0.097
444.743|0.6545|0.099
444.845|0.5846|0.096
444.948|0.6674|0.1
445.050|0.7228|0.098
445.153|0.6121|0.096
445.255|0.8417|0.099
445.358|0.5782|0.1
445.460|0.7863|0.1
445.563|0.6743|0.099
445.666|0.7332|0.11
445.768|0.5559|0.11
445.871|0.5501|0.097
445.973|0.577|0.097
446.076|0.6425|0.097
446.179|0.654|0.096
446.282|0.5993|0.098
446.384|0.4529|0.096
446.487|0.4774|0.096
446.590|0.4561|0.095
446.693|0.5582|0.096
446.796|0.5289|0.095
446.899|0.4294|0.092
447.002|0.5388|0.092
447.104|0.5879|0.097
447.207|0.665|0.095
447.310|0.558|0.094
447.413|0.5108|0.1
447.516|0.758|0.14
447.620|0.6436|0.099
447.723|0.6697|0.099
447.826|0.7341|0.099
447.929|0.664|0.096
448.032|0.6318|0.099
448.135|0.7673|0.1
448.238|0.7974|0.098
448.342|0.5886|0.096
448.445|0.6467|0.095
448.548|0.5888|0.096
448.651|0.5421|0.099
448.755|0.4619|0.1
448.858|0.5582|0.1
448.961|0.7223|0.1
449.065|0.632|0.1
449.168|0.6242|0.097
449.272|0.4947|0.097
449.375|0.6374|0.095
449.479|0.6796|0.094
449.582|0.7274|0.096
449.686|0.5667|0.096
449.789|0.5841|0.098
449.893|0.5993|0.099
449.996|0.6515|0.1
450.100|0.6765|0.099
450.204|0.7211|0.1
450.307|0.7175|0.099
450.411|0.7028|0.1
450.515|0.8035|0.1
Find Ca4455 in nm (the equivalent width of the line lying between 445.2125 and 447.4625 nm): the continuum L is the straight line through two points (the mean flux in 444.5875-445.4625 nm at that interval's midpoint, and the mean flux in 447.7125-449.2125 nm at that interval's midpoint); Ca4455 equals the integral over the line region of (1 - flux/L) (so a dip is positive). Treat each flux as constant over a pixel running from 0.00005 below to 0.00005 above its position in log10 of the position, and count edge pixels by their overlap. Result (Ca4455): 0.22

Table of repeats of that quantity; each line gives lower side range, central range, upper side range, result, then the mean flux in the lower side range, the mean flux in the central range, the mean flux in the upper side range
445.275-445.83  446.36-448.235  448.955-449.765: 0.15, 0.673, 0.598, 0.629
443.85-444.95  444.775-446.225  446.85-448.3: -0.13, 0.583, 0.656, 0.64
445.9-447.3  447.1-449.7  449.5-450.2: -0.15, 0.552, 0.635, 0.642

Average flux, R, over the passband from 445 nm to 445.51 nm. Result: 0.708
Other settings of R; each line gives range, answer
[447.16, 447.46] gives 0.578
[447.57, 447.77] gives 0.657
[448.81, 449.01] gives 0.642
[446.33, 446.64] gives 0.464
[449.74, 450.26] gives 0.648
